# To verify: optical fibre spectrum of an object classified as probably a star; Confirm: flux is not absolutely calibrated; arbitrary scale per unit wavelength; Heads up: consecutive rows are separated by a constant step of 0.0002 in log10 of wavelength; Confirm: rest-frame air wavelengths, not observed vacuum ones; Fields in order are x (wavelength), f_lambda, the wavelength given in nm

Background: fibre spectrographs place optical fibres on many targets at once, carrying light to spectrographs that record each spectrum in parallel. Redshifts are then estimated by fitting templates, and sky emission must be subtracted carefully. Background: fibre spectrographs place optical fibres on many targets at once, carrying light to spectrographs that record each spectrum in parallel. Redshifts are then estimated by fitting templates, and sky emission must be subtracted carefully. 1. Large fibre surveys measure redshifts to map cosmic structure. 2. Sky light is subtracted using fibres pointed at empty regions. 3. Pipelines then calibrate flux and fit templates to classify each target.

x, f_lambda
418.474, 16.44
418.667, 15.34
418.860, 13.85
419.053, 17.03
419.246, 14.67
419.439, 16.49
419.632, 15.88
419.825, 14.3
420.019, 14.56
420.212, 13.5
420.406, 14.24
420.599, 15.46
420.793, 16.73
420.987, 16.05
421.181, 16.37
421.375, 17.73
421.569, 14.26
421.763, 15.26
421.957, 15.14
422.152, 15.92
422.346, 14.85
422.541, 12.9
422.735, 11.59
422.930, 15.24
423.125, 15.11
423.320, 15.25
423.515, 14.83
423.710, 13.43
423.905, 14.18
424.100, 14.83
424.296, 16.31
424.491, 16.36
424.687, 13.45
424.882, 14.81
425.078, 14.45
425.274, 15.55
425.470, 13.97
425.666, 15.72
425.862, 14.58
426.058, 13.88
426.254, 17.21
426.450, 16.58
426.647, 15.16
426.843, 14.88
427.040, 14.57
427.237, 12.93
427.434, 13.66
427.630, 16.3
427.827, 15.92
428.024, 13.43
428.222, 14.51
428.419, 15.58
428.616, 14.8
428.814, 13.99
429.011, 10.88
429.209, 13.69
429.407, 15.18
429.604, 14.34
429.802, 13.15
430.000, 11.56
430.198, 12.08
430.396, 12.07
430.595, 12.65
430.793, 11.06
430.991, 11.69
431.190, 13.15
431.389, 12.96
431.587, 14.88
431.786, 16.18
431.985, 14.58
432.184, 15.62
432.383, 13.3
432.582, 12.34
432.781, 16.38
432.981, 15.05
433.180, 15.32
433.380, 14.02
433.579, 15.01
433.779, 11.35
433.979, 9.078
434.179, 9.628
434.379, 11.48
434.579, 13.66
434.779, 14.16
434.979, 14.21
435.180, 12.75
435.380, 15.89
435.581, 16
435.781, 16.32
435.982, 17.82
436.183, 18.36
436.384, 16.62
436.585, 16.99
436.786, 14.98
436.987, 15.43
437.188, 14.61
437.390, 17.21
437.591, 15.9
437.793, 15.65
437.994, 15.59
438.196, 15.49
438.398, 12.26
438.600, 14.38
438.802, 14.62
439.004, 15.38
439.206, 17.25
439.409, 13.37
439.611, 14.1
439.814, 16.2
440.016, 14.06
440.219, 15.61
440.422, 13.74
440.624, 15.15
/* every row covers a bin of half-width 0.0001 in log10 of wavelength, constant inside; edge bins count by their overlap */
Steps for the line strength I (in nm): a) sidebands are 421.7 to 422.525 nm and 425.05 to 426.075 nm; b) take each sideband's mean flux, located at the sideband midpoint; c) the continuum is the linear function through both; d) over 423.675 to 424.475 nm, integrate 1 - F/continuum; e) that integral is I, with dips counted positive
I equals 0.00 nm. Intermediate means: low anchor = 15.1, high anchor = 14.8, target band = 15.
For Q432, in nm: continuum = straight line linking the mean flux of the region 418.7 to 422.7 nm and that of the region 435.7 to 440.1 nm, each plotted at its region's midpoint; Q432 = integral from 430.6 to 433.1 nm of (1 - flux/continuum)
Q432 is 0.25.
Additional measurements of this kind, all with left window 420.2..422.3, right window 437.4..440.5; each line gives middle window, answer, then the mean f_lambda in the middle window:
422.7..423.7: 0.07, 14.5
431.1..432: 0.05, 14.3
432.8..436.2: 0.24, 14.1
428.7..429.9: 0.14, 13.6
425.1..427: 0.02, 15.2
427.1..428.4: 0.07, 14.5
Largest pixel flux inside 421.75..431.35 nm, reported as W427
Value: 17.21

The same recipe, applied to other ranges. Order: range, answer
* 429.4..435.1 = 16.38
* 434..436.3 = 18.36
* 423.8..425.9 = 16.36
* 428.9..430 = 15.18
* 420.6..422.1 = 17.73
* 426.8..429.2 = 16.3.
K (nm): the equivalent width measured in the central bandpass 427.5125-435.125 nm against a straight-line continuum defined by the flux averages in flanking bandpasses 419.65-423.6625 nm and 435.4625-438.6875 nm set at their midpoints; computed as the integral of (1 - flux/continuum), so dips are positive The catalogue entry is 0.96 nm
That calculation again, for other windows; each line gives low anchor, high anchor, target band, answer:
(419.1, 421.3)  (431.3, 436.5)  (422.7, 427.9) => 0.04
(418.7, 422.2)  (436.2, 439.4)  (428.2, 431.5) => 0.50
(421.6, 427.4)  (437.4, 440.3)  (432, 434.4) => 0.26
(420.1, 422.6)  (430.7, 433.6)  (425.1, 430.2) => 0.06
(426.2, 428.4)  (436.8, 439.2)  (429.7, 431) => 0.26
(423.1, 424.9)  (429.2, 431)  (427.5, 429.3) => -0.13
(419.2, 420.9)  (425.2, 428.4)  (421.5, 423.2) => 0.07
